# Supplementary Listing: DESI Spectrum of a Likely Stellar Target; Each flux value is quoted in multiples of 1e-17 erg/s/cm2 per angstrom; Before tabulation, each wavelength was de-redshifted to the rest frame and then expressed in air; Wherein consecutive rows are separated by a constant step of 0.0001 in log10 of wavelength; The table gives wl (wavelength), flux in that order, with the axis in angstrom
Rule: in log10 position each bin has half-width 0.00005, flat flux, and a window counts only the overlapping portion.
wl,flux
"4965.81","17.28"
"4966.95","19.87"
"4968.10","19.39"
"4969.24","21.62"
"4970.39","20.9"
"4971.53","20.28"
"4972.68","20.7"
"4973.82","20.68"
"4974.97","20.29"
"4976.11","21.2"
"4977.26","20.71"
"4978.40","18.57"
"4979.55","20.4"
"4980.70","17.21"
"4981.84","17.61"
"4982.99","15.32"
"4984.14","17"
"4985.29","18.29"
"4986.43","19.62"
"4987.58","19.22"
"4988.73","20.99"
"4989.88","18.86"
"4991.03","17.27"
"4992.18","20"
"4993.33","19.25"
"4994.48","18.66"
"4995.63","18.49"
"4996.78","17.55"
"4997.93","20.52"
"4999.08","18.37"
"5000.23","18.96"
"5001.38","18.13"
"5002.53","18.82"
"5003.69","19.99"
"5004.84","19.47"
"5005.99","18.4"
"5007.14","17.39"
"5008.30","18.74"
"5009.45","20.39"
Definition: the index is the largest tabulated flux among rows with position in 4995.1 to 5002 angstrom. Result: 20.52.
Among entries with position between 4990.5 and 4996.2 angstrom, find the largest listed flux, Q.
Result 20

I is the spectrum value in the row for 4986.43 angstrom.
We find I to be 19.62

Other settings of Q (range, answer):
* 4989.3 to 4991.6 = 18.86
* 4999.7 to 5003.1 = 18.96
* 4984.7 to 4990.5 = 20.99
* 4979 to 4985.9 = 20.4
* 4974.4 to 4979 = 21.2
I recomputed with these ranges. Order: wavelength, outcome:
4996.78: 17.55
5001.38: 18.13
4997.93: 20.52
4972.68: 20.7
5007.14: 17.39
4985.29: 18.29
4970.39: 20.9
